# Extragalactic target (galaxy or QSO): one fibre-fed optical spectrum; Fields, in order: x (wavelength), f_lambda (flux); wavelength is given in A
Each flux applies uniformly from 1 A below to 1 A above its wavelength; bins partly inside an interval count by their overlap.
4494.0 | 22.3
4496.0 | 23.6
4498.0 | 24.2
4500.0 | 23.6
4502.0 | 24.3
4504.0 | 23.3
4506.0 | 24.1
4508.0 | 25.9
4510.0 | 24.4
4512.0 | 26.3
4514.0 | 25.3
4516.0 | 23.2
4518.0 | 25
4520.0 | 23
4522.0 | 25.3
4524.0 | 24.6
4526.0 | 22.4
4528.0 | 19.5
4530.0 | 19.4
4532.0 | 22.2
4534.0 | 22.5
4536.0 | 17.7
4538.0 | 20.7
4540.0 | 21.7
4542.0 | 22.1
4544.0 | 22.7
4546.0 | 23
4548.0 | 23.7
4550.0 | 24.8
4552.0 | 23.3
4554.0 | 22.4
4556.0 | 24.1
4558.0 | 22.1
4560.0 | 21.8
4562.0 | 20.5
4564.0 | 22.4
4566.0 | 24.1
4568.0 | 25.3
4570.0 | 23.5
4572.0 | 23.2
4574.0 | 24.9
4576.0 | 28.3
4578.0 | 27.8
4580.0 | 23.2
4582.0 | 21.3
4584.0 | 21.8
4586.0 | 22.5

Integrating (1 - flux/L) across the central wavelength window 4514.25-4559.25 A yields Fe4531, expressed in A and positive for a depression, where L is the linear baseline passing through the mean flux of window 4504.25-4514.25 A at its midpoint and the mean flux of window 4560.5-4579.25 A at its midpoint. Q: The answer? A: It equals 4.0 A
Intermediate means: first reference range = 25.1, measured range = 22.6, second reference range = 24.4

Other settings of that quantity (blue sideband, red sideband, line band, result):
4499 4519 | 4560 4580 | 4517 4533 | 1.17 A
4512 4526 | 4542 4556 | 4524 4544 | 2.23 A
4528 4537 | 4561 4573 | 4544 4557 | -1.00 A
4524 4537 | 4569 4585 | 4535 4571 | -0.02 A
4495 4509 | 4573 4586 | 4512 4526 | -0.11 A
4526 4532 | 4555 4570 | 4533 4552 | -0.64 A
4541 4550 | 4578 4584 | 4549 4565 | 0.29 A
